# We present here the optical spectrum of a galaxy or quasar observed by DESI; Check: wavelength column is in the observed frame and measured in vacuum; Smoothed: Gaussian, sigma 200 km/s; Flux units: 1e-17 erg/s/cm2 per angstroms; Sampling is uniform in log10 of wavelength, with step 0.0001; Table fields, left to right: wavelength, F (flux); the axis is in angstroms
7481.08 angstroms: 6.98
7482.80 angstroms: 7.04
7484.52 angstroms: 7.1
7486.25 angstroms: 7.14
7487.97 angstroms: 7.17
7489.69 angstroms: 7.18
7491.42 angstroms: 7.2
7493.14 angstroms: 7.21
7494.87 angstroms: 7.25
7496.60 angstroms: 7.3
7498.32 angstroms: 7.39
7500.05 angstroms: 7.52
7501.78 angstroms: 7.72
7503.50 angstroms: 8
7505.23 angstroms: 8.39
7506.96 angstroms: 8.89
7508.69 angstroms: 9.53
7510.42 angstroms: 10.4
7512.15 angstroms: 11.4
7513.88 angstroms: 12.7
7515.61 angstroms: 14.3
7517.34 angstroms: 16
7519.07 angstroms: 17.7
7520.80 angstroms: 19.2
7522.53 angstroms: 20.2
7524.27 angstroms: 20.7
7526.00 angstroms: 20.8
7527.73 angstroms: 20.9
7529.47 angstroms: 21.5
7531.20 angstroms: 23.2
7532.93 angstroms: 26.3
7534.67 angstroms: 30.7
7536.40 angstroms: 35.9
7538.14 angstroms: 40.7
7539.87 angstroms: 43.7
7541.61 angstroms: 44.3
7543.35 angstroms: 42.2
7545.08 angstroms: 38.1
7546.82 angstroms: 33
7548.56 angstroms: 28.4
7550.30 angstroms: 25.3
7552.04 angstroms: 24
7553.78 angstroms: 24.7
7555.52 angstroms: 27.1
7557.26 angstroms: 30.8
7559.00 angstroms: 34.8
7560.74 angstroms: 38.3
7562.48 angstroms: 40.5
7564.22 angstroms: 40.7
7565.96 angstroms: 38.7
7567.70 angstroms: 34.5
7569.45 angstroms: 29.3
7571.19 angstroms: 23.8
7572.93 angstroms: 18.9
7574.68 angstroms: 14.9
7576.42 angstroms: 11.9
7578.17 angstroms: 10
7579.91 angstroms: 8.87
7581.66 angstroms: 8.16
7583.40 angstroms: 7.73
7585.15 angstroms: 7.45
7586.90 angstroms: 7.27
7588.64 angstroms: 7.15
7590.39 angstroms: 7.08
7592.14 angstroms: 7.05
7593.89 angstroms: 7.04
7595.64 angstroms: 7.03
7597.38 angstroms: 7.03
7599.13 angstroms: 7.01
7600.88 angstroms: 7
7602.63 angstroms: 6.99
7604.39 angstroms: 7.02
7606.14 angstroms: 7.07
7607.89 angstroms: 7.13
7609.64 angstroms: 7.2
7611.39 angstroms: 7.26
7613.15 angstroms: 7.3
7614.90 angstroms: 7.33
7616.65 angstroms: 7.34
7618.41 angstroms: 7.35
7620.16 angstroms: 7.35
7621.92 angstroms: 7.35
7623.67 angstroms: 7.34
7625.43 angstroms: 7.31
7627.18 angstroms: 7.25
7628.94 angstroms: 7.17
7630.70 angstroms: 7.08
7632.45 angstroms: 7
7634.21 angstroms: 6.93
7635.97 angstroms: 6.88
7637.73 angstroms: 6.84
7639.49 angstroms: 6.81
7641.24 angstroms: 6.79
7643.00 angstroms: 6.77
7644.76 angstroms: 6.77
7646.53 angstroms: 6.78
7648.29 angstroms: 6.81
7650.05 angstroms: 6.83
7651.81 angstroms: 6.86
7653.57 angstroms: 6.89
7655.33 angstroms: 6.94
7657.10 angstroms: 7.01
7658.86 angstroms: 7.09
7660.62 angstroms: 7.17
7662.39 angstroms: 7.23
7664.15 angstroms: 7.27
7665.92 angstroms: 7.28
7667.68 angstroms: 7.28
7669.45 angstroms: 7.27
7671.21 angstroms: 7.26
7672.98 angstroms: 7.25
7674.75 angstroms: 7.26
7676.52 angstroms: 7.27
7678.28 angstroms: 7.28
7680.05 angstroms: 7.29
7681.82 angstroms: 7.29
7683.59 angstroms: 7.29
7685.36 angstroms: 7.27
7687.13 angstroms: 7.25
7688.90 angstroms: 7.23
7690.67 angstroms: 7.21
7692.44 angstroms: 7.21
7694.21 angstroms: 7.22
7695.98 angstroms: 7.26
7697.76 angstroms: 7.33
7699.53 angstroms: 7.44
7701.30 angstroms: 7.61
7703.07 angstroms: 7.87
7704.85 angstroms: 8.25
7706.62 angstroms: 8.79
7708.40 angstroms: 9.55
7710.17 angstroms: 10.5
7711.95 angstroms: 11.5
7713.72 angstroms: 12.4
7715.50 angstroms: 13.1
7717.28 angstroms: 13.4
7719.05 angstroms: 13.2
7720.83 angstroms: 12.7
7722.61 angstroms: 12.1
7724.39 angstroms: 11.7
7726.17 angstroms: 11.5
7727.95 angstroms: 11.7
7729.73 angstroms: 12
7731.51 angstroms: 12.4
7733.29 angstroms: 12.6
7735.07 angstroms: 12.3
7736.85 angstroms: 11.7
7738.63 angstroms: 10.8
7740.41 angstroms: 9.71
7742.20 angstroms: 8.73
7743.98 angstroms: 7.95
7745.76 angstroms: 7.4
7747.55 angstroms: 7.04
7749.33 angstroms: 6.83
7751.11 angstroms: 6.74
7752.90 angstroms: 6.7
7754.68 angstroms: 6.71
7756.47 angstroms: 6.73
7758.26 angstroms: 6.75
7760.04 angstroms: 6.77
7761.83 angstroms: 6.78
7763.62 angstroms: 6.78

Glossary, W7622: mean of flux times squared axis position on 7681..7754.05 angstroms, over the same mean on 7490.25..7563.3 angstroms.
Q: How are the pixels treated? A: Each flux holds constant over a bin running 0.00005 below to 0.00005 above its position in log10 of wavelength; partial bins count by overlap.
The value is 0.45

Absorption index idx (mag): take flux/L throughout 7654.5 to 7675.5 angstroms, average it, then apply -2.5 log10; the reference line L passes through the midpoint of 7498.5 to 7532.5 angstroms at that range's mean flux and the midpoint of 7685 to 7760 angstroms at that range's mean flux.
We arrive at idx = 0.45 mag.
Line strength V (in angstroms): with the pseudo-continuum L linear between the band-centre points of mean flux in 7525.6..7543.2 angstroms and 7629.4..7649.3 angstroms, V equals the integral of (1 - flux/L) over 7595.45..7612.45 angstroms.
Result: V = 9.0 angstroms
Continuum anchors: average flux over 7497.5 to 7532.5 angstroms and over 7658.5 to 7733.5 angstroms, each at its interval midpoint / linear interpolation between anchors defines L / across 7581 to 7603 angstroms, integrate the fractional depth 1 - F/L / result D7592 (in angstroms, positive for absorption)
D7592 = 8.9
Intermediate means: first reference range 14.5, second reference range 8.99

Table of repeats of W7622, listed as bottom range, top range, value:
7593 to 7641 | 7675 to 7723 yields 1.28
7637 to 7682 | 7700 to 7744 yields 1.58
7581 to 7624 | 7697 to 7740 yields 1.56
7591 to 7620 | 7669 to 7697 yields 1.04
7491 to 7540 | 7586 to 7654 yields 0.43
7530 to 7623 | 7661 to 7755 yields 0.48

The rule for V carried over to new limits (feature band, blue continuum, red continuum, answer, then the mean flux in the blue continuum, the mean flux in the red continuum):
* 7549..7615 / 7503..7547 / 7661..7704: 6.36 angstroms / 23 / 7.31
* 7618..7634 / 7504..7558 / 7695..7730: 9.19 angstroms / 24.1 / 10.5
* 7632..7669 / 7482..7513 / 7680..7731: 8.79 angstroms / 7.99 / 9.55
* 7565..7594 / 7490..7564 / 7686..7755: 6.17 angstroms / 22.1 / 9.6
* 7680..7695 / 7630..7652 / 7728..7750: 2.01 angstroms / 6.86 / 10.1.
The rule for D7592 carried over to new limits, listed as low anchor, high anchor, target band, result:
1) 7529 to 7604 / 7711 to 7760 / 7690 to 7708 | 7.2 angstroms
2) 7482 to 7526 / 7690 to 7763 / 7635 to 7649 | 4.4 angstroms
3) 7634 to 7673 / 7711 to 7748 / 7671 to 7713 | 6.1 angstroms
